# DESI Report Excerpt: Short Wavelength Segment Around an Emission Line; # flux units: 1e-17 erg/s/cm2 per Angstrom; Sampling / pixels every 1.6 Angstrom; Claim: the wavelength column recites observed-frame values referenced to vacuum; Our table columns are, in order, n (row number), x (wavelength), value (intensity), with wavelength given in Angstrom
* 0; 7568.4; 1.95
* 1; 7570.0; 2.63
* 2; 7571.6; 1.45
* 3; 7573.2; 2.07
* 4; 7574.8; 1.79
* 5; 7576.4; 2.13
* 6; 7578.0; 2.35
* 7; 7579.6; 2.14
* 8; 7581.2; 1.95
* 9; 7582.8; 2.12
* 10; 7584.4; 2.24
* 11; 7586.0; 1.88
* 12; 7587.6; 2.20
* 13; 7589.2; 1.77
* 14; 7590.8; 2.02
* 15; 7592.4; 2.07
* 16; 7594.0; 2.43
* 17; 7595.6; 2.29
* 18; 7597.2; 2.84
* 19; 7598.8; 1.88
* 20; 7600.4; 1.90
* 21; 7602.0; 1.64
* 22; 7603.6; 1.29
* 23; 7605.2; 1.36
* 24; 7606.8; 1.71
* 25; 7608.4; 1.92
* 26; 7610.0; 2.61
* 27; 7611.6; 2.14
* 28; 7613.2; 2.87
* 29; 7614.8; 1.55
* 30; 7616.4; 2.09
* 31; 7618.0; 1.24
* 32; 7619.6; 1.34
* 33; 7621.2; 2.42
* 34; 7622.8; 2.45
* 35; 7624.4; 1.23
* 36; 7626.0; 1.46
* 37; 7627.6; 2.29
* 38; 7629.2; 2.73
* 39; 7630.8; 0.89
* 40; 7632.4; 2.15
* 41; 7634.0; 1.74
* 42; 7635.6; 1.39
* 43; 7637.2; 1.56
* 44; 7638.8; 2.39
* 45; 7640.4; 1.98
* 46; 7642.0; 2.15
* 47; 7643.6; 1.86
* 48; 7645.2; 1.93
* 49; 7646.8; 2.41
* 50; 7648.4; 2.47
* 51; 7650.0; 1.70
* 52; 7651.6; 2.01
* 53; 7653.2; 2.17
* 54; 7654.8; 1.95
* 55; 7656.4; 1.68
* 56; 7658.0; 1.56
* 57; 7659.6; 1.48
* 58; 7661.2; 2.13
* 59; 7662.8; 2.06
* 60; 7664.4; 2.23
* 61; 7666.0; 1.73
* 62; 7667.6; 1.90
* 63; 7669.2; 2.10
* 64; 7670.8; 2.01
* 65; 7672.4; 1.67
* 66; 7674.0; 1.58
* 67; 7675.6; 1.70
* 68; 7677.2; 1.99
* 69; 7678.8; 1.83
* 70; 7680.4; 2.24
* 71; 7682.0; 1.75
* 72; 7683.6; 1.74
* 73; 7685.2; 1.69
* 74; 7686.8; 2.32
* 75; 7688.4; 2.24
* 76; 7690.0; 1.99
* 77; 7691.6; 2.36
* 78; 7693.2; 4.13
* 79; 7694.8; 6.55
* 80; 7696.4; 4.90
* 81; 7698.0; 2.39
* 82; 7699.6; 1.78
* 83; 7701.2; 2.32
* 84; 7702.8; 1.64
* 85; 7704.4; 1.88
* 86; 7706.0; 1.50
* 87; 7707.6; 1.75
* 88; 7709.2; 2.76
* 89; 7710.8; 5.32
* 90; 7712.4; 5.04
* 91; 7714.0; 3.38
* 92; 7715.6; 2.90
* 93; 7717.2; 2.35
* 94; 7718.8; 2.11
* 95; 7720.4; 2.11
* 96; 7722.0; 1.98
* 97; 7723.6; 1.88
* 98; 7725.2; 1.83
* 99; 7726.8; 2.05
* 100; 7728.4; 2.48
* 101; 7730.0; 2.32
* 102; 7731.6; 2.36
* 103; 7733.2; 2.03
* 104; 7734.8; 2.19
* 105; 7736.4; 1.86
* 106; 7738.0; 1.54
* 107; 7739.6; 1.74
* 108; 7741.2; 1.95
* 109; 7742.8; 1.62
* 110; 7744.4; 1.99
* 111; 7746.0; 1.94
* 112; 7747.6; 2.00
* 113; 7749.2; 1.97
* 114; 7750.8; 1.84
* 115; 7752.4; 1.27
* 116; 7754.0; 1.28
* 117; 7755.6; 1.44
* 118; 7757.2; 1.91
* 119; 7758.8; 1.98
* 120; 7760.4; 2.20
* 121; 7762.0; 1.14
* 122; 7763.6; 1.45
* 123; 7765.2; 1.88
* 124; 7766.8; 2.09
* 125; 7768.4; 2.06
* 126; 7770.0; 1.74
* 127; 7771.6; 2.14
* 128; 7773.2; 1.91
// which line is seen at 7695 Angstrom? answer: [S II]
